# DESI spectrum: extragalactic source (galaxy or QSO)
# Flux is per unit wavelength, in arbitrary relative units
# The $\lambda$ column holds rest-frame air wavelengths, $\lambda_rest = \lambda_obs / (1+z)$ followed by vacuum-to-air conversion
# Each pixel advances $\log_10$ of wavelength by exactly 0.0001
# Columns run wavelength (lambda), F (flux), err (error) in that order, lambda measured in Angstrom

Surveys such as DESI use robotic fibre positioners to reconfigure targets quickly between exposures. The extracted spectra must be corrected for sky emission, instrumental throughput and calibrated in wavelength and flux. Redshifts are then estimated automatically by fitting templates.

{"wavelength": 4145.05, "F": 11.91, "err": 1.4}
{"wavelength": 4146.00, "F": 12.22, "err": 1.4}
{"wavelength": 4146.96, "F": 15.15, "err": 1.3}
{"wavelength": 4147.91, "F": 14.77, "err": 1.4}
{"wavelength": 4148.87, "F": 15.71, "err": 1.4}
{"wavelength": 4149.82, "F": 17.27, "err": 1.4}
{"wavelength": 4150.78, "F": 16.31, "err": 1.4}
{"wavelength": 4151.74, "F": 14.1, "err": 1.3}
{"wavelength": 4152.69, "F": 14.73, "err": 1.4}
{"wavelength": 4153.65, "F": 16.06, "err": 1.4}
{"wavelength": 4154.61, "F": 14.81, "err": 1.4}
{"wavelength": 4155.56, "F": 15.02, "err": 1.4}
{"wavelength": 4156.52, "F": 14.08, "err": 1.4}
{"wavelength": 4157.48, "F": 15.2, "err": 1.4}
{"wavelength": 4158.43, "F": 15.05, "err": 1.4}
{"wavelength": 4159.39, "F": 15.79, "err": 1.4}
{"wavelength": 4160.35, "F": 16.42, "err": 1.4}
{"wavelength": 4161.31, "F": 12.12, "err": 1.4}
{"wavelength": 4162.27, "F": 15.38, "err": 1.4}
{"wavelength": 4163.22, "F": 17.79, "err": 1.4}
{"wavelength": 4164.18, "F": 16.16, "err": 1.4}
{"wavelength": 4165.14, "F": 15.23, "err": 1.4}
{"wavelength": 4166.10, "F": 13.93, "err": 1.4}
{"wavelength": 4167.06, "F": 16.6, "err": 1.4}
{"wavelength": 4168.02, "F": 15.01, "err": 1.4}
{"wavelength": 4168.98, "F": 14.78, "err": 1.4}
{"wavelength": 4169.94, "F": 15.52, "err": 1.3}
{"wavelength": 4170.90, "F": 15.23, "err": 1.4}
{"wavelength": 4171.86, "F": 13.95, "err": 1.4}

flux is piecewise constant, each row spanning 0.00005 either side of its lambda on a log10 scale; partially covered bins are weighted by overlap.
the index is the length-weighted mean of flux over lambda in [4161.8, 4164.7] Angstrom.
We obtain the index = 16.5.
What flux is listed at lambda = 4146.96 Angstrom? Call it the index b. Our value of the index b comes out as 15.15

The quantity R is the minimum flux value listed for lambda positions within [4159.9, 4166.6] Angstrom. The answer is 12.12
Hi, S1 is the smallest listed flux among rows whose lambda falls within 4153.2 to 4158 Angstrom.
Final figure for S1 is 14.08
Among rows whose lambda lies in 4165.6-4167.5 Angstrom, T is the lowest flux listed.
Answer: 13.93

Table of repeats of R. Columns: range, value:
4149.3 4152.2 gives 14.1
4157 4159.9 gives 15.05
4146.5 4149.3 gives 14.77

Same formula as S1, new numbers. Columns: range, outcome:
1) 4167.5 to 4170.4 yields 14.78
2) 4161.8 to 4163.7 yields 15.38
